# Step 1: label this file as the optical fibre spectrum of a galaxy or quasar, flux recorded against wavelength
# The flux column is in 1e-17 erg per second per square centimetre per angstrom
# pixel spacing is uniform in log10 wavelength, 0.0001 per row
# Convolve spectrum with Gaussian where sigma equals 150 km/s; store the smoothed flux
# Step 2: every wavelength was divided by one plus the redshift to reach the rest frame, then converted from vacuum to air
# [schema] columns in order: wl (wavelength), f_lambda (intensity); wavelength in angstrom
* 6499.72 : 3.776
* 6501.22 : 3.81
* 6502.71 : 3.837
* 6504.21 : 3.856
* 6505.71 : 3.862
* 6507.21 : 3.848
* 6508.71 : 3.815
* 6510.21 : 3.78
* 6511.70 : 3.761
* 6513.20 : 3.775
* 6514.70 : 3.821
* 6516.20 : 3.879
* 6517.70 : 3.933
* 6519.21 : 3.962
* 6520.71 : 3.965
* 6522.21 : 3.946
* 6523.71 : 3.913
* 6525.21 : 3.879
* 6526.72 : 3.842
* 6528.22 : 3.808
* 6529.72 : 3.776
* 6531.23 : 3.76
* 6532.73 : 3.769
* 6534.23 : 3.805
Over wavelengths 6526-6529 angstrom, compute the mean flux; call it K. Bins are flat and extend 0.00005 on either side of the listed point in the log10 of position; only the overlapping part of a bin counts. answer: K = 3.83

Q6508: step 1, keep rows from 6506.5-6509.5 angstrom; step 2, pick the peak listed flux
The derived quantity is 3.848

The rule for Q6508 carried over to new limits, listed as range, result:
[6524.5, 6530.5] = 3.879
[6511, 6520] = 3.962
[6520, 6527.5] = 3.965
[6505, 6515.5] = 3.862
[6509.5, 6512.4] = 3.78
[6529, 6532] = 3.776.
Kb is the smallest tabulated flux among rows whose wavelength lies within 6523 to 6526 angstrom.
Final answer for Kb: 3.879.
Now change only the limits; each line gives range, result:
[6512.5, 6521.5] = 3.775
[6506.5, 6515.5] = 3.761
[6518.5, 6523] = 3.946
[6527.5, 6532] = 3.76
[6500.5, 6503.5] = 3.81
